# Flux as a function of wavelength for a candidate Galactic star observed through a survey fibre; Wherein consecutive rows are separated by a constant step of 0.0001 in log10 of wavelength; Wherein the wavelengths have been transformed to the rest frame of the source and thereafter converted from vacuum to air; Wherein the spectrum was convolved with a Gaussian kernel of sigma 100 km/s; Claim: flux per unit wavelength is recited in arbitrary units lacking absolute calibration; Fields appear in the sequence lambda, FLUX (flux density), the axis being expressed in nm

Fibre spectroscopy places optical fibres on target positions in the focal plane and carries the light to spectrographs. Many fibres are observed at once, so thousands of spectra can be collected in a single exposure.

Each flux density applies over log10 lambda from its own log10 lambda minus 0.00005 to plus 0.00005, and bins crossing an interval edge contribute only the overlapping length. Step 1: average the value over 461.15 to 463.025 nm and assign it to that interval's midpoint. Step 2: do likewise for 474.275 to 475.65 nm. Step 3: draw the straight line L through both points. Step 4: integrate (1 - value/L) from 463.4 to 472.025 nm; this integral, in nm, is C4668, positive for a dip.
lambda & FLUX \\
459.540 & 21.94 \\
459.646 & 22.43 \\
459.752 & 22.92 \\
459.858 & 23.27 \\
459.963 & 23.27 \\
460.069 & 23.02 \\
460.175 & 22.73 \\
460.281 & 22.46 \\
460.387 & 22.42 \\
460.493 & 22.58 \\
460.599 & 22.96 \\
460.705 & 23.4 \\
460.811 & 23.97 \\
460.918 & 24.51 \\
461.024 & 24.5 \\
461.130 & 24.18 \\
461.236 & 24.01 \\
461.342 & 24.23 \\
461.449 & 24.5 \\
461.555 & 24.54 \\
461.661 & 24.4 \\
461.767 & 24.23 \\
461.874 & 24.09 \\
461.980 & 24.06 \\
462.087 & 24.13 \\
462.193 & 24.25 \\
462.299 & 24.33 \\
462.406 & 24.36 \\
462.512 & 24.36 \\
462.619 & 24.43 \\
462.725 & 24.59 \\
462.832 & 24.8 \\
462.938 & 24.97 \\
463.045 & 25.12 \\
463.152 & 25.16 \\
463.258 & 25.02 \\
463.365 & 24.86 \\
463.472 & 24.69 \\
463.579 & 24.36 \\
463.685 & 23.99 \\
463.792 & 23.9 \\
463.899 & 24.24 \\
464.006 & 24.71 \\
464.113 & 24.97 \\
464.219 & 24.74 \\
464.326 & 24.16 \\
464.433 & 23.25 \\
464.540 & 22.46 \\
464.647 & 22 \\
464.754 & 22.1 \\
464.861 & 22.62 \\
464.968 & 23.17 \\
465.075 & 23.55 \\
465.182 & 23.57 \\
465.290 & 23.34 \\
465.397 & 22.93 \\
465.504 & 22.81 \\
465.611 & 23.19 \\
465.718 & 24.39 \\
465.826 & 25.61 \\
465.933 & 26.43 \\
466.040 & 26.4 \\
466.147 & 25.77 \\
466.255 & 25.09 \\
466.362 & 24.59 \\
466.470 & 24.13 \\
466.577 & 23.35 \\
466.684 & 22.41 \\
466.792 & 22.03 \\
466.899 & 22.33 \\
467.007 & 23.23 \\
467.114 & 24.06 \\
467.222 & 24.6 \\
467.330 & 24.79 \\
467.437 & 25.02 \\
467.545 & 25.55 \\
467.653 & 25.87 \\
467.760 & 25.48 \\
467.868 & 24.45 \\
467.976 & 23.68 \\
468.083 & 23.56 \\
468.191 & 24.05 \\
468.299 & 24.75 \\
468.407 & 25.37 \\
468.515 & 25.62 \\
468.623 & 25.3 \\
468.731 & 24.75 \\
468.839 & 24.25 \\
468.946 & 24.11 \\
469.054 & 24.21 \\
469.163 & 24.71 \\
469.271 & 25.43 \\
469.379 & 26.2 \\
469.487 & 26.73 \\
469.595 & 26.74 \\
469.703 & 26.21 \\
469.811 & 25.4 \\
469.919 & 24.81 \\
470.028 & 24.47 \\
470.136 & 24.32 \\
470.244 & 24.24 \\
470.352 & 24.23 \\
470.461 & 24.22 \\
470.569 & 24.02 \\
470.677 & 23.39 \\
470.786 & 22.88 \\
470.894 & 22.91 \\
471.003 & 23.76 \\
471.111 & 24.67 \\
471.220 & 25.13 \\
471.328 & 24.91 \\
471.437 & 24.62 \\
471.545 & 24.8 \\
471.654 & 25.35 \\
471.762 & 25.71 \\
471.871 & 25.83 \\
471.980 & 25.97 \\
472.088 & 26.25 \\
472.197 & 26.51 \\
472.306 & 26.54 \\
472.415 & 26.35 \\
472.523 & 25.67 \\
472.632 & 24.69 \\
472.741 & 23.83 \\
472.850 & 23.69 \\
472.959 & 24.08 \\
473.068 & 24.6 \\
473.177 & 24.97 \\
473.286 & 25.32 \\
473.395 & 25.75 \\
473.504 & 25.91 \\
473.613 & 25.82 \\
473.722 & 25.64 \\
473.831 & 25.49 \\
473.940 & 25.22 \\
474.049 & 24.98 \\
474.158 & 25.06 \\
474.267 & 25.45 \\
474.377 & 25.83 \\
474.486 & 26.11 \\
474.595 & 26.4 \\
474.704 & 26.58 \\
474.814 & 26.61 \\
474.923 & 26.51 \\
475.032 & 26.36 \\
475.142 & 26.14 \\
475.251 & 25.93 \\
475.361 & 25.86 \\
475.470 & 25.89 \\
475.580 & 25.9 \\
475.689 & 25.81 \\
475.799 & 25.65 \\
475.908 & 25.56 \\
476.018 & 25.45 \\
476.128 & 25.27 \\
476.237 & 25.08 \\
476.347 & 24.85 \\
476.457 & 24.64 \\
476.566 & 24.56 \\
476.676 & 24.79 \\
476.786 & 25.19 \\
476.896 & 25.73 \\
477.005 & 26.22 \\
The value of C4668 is 0.26 nm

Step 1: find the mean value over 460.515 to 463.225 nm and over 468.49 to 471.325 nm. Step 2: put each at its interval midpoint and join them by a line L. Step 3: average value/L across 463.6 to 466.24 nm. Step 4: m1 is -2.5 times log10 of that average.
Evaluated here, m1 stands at 0.02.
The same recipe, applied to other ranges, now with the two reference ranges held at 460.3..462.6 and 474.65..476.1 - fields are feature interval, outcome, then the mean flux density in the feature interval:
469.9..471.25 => 0.06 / 24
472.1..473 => 0.02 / 25.2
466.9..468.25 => 0.02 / 24.4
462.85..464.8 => 0.01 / 24.2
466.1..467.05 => 0.05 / 23.6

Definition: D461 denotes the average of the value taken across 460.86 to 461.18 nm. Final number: 24.3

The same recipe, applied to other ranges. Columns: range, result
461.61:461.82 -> 24.4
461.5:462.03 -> 24.3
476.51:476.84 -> 24.9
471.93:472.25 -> 26.3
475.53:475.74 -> 25.9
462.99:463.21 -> 25.1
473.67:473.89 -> 25.6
